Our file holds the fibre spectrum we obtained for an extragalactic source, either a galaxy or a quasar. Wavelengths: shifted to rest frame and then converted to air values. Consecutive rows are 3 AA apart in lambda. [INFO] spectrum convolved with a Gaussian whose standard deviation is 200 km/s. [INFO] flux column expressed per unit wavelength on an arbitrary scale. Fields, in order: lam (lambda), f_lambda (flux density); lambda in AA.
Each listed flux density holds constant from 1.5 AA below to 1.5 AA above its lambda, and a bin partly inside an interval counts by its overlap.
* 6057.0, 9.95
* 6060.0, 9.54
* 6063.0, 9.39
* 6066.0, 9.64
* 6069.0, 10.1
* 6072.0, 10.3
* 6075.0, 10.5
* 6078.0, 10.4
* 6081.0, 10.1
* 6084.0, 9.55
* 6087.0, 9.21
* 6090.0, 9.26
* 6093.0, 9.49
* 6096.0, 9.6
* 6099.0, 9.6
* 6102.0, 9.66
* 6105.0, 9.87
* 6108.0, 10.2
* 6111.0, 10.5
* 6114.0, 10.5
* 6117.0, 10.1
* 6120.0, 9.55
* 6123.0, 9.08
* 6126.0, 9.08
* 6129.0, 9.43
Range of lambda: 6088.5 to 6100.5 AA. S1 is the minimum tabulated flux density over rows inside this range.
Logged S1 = 9.26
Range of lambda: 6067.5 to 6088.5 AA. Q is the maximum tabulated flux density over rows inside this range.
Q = 10.5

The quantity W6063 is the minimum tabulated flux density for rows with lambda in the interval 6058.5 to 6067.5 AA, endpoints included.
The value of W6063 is 9.39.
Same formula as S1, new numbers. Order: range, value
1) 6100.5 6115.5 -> 9.66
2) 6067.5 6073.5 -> 10.1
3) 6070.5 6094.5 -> 9.21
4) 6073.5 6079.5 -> 10.4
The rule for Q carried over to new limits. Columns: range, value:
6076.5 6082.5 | 10.4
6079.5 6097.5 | 10.1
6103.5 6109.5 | 10.2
